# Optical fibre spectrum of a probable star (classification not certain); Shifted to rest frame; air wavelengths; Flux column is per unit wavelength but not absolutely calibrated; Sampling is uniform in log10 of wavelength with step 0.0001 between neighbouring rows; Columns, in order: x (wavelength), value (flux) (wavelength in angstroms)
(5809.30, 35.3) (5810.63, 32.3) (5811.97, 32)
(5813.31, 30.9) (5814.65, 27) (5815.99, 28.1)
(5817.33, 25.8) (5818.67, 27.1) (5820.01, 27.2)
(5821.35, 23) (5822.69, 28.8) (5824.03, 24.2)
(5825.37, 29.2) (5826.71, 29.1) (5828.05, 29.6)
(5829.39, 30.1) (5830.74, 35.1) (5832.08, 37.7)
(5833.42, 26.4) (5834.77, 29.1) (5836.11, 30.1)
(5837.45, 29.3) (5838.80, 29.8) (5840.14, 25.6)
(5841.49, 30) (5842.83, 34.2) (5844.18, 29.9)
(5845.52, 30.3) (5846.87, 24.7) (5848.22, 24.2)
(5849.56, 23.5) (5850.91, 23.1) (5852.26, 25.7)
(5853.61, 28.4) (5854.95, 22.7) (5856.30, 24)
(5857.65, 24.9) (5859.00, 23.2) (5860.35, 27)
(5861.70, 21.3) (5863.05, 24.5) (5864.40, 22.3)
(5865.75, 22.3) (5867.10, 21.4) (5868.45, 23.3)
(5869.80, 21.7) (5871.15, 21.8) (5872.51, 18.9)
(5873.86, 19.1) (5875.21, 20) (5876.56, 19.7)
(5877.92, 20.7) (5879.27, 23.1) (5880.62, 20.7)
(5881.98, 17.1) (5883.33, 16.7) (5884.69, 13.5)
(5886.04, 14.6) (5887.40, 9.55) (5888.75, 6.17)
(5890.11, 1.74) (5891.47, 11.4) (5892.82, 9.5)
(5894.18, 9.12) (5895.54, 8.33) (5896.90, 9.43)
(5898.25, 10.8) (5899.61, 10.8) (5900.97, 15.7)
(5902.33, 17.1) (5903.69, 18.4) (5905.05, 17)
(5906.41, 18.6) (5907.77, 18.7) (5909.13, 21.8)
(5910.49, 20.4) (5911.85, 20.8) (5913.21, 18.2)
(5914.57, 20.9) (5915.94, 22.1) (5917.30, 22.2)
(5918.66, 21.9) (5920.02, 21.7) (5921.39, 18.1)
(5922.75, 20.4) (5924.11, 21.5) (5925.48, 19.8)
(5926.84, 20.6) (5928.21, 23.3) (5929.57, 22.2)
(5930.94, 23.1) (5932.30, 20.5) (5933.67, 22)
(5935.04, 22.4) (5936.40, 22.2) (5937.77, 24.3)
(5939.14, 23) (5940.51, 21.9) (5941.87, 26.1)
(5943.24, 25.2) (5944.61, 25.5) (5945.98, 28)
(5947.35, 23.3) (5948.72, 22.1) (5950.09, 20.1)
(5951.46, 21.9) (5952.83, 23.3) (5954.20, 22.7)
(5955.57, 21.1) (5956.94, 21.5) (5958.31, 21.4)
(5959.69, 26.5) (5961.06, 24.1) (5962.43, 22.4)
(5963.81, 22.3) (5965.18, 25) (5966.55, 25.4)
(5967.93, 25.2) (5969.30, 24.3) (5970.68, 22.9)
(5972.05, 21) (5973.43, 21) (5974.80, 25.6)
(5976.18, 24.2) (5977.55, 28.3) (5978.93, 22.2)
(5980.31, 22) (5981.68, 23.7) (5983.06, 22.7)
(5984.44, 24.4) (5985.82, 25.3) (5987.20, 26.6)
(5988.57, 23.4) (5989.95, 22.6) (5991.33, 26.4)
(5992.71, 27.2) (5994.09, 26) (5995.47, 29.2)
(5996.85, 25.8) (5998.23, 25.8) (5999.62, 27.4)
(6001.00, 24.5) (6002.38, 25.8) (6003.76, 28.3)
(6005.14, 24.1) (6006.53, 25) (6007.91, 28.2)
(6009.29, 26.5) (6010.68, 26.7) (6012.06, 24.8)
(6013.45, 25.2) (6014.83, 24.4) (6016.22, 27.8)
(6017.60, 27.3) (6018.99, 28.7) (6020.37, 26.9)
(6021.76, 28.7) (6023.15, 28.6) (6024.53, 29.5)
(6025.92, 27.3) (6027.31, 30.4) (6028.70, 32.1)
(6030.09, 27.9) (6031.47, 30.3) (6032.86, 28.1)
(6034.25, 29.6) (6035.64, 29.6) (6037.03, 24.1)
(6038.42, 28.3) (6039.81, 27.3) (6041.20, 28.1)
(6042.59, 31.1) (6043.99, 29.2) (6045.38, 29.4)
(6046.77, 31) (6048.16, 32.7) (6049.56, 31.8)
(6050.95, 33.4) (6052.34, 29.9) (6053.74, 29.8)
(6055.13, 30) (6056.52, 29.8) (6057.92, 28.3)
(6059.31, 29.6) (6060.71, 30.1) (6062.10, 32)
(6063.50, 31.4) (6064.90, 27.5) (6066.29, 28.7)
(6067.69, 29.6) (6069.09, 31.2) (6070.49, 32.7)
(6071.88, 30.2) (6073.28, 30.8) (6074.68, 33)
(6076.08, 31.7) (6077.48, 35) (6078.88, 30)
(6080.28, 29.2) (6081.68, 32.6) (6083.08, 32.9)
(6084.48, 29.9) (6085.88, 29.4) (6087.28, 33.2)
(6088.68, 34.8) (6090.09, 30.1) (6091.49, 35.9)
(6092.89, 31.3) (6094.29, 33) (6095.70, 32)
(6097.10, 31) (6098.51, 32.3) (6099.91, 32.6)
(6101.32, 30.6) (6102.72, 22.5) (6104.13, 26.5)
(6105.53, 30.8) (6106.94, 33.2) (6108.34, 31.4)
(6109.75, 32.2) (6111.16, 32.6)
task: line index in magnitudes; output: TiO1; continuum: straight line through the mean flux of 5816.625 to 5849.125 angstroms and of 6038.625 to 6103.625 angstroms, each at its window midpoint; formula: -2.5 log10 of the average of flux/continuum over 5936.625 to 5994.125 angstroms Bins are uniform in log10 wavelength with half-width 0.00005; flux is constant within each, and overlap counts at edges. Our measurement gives 0.25 mag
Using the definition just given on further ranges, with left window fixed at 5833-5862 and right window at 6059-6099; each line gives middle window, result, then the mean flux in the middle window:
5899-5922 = 0.42 mag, 19.1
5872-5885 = 0.39 mag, 19.1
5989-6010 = 0.14 mag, 26.1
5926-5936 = 0.28 mag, 22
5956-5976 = 0.24 mag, 23.5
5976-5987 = 0.21 mag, 24.2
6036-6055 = 0.04 mag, 29.7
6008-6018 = 0.15 mag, 26.2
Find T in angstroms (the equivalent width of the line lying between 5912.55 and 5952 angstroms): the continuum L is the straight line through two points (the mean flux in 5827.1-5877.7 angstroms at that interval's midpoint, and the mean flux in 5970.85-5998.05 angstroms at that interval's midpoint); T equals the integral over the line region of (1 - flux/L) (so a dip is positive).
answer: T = 4.5 angstroms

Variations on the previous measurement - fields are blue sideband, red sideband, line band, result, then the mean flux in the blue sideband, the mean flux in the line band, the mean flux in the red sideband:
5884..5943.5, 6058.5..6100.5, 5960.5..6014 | -2.4 angstroms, 17.8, 24.9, 31.4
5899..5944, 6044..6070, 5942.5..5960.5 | -0.4 angstroms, 20.7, 23.3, 30.3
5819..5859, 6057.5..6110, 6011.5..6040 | 2.2 angstroms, 27.8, 28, 31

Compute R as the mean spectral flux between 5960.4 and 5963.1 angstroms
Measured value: 23.3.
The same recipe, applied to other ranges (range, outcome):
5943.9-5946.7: 26.7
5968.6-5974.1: 22.3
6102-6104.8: 24.5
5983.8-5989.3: 24.9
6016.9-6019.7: 28.1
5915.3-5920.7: 22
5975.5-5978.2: 26.3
